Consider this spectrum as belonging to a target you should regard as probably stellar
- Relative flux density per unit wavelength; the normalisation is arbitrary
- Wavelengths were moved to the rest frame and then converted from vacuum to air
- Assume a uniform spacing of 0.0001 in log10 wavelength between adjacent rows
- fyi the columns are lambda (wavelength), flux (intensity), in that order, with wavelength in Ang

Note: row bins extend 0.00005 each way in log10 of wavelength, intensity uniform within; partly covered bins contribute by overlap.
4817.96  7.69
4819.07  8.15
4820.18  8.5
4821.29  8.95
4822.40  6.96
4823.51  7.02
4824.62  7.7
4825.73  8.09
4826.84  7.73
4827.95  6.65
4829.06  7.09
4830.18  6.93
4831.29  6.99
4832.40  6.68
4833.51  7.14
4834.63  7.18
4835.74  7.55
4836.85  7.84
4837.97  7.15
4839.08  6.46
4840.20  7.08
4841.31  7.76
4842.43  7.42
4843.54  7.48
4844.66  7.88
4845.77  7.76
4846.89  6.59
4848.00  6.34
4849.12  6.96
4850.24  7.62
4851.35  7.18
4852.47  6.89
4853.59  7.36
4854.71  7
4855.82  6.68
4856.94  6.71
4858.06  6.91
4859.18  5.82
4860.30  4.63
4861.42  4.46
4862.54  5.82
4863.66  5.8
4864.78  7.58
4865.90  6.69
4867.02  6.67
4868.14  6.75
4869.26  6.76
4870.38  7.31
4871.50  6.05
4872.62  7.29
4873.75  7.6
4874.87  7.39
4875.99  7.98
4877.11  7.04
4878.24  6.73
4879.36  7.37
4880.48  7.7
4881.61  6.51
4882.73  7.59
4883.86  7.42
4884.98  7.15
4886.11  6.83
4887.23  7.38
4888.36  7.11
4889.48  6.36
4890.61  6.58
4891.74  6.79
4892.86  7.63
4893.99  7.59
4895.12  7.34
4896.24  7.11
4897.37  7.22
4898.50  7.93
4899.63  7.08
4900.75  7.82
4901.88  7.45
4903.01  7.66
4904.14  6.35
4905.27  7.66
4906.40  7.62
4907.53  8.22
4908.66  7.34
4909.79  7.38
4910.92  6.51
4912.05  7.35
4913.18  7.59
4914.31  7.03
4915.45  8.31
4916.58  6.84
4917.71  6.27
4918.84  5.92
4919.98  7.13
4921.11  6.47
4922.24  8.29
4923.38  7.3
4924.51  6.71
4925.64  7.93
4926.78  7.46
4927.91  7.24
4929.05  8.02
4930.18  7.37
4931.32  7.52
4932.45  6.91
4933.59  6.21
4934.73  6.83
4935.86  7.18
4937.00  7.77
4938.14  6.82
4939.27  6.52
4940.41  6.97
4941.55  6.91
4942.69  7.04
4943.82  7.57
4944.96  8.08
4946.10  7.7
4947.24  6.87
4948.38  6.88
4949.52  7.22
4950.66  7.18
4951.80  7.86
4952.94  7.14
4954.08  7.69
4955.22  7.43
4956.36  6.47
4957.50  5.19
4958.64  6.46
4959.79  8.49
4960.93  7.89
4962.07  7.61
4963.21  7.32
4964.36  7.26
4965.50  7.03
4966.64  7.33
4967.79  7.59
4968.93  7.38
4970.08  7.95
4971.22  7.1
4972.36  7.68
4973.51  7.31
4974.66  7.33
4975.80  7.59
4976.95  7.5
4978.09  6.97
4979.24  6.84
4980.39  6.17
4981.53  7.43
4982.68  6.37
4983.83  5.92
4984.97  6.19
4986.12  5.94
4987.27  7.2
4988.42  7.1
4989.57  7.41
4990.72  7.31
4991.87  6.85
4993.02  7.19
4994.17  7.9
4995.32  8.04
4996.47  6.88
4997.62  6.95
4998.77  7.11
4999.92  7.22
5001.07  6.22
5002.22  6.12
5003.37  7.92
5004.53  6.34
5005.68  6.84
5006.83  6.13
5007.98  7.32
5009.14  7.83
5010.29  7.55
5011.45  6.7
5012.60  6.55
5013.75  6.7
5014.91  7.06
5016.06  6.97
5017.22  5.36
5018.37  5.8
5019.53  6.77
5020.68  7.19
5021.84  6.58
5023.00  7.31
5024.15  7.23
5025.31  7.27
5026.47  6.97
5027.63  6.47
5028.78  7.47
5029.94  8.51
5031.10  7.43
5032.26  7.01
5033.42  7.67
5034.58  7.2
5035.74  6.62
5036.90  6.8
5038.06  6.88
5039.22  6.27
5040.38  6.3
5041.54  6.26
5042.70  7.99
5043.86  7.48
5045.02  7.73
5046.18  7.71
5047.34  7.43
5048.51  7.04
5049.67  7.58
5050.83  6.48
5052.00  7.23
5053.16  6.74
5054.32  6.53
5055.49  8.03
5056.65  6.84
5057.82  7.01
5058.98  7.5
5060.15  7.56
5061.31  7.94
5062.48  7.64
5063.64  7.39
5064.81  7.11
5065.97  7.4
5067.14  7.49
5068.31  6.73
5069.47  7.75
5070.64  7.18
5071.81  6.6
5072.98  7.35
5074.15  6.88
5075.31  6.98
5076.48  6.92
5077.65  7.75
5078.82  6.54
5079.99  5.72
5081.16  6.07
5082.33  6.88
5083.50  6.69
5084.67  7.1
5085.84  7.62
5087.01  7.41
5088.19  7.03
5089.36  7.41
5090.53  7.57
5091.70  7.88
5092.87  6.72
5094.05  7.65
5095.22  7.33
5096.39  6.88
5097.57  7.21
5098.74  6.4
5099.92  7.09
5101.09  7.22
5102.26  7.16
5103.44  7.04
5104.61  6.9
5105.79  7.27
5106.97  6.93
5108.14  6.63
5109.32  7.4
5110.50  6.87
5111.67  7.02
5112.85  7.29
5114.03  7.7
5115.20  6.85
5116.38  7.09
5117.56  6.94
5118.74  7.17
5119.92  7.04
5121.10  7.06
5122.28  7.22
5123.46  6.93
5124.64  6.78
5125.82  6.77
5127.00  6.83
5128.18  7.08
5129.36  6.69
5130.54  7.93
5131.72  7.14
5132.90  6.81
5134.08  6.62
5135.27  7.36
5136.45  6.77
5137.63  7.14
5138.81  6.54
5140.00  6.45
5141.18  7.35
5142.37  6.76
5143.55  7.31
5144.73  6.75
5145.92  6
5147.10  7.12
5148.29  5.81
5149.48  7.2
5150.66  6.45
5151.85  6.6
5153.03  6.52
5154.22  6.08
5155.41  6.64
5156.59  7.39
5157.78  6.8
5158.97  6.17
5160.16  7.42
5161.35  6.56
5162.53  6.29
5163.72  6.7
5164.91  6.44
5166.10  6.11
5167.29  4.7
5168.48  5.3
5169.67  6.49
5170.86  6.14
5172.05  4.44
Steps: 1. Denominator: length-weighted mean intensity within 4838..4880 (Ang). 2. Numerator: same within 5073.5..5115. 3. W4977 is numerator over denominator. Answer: 1.03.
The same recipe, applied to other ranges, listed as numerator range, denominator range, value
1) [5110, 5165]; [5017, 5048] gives 0.97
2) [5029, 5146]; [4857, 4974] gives 1.00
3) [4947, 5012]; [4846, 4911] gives 1.01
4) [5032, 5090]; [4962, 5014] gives 1.01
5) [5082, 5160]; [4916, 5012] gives 0.98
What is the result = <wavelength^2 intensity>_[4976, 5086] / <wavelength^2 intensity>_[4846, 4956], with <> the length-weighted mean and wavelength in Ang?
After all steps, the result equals 1.04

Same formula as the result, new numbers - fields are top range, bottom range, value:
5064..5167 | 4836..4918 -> 1.08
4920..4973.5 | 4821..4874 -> 1.09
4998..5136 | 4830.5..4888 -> 1.10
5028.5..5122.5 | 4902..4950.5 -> 1.05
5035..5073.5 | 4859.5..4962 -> 1.07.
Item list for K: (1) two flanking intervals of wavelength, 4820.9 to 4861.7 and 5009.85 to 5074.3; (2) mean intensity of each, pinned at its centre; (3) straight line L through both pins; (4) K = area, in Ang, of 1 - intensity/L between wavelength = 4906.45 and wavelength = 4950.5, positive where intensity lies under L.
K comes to -0.8 Ang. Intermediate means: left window 7.05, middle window 7.21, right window 7.09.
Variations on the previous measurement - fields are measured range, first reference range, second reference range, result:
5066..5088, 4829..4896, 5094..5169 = -0.4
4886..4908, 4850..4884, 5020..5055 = -1.4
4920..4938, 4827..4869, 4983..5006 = -1.0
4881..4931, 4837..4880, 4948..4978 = -1.3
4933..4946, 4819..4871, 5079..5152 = -0.2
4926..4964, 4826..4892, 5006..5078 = -1.0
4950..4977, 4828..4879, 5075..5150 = -1.5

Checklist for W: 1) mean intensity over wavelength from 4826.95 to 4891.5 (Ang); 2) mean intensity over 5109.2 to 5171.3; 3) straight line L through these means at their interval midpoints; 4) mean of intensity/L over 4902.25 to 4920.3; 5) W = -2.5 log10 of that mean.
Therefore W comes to -0.04 mag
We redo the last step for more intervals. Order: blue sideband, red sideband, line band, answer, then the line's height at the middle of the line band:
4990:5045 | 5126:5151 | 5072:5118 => -0.022 mag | 6.91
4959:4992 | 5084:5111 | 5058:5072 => -0.031 mag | 7.16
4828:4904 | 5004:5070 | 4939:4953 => -0.029 mag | 7.05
